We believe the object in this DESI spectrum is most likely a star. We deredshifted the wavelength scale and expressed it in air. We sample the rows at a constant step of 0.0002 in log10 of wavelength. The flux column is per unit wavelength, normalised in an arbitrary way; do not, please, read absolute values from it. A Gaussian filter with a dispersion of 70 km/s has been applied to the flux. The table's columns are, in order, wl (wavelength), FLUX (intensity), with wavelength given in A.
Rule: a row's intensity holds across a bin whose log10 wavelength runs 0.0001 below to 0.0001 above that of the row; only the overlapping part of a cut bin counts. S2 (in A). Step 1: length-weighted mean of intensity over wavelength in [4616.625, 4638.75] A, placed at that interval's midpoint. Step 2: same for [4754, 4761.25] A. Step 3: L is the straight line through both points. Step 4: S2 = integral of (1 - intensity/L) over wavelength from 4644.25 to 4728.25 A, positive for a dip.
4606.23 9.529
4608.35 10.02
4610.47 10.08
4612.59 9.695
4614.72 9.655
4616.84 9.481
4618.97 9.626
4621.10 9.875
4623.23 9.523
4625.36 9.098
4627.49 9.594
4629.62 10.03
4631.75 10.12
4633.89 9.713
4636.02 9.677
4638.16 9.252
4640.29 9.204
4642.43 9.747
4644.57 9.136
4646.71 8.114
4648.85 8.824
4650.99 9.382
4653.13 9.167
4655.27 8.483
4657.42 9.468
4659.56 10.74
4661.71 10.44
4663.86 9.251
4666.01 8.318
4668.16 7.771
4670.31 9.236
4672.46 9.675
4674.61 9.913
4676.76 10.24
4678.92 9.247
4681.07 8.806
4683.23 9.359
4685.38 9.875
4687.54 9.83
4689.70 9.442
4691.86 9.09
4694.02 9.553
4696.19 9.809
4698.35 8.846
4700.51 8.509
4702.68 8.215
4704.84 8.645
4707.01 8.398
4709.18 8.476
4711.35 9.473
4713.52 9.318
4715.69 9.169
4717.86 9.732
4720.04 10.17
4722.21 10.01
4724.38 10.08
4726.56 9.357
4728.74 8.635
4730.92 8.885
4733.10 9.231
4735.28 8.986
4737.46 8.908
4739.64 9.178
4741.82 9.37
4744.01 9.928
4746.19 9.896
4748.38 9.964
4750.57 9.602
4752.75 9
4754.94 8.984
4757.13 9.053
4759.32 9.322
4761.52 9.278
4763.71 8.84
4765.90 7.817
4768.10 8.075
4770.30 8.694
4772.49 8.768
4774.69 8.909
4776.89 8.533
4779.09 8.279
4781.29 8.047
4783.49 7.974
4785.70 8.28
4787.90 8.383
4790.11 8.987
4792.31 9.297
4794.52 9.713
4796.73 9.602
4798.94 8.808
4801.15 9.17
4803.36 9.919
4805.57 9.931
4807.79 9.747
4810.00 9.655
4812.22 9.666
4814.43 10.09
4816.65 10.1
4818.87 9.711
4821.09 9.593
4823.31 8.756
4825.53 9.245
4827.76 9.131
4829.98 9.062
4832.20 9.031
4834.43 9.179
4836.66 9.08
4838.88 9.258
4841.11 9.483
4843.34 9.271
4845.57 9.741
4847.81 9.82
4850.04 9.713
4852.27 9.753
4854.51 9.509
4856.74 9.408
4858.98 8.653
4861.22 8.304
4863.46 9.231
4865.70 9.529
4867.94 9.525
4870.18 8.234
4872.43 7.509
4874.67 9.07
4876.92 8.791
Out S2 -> 1.3 A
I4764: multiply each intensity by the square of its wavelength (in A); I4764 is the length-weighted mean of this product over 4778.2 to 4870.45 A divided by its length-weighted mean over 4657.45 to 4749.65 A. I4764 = 1.04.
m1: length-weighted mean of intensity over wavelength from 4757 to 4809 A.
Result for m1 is 8.89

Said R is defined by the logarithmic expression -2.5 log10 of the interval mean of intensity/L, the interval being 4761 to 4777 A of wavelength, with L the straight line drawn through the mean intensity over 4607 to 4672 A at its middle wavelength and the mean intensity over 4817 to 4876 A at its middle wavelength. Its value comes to 0.08 mag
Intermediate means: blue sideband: 9.43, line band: 8.6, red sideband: 9.19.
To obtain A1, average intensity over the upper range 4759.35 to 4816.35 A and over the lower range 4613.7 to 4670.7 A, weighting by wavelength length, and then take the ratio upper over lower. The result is 0.96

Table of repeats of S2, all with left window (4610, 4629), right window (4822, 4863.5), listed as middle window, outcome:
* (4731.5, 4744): 0.30 A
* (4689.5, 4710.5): 1.34 A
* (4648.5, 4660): 0.31 A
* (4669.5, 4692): -0.06 A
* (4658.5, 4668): 0.05 A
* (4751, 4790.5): 3.09 A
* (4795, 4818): -0.90 A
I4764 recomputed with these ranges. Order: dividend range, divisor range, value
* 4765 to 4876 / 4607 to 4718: 1.04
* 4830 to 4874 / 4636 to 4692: 1.06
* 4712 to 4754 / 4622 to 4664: 1.04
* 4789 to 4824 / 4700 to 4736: 1.08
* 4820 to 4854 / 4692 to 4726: 1.07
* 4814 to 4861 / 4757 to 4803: 1.10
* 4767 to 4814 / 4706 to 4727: 0.98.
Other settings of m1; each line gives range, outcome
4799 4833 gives 9.5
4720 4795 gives 9.02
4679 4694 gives 9.41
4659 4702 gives 9.37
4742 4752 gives 9.78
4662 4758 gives 9.27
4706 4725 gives 9.42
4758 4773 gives 8.69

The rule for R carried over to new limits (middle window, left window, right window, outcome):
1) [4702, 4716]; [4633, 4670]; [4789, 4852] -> 0.06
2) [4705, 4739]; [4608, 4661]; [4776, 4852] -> 0.02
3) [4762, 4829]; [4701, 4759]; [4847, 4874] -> 0.01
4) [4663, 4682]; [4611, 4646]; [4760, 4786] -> 0.01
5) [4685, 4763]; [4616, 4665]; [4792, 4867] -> 0.02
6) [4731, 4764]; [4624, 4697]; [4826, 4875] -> 0.00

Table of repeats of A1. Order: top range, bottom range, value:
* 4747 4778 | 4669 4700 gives 0.94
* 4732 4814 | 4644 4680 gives 0.98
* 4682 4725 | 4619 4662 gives 0.98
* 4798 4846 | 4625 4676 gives 1.01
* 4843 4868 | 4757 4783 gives 1.09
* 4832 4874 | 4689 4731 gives 1.00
